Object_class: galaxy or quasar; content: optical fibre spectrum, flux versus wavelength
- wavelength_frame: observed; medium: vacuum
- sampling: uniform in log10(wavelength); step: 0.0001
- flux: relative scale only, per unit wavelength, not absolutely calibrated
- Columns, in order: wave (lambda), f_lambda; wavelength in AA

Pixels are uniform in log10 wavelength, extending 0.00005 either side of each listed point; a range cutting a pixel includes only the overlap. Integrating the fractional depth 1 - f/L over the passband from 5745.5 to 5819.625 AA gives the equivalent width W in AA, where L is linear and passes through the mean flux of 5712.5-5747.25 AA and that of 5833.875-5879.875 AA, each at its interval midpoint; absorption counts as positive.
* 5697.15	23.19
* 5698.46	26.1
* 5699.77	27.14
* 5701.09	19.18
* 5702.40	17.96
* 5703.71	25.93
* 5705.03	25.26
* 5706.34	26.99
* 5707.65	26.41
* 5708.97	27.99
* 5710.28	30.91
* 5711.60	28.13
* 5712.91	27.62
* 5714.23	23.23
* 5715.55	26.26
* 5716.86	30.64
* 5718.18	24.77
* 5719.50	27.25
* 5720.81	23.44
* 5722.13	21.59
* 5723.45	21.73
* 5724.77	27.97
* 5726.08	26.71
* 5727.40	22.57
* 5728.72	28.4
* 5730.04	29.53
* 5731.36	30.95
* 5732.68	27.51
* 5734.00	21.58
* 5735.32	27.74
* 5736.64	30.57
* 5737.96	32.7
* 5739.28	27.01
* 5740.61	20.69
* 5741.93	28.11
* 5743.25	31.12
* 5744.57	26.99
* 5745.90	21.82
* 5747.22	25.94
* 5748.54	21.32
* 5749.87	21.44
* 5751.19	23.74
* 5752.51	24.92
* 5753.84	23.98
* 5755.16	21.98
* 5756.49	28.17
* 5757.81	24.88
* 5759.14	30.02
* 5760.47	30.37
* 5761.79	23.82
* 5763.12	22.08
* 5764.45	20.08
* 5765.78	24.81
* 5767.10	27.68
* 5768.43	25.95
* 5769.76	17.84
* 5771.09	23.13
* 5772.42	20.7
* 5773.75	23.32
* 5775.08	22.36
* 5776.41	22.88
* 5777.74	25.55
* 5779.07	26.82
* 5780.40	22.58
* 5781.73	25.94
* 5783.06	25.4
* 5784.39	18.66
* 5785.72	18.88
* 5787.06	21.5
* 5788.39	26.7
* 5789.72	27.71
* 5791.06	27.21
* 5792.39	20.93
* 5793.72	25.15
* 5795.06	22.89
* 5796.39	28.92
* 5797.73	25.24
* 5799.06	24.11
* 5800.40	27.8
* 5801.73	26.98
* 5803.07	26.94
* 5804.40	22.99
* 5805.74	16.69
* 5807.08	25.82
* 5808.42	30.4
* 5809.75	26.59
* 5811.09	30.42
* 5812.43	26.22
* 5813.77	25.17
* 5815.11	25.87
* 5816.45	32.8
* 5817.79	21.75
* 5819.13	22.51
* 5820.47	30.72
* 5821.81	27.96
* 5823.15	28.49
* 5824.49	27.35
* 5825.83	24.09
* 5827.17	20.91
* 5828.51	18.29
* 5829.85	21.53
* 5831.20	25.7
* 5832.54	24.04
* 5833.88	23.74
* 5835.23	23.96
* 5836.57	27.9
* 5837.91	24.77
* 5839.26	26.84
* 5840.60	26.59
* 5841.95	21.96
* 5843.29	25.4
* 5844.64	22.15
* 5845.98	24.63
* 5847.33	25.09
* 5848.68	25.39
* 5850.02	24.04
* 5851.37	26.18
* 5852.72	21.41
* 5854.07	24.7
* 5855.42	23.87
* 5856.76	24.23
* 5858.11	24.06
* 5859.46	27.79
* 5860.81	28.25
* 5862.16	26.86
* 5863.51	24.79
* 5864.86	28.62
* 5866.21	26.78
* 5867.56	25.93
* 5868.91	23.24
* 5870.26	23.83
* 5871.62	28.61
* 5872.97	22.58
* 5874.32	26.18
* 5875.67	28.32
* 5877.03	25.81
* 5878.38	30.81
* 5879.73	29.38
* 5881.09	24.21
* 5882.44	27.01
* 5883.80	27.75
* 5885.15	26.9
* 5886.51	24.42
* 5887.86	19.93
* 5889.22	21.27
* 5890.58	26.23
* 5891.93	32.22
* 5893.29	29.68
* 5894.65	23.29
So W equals 4.2 AA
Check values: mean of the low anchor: 26.5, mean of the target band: 24.6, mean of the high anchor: 25.5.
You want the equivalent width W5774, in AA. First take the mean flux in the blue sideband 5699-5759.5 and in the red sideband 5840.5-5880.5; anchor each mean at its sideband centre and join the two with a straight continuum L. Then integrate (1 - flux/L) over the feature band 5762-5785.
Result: 2.2 AA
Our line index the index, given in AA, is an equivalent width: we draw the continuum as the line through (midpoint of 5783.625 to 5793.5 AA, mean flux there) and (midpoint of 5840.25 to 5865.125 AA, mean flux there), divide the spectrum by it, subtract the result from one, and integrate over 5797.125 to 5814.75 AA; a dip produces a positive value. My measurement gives -1.6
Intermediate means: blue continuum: 23.2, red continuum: 25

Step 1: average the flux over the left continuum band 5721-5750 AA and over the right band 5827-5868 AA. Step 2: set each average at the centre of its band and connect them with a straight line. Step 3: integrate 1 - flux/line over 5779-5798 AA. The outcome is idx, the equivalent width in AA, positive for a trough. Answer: 1.0 AA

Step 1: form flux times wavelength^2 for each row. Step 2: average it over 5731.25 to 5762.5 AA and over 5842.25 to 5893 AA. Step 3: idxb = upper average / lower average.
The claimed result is 1.0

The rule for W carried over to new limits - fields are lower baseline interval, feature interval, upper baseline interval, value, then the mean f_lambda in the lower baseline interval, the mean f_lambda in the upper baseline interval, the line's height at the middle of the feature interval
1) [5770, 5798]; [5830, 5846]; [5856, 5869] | 0.5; 23.8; 26.2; 25.4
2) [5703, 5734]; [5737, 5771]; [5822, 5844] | 1.0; 26.5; 24.5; 25.9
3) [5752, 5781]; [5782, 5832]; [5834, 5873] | -0.7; 24.3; 25.2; 24.7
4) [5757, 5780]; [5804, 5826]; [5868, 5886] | -1.0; 24.3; 26.5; 25.2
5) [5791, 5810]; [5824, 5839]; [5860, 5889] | 1.0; 25.2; 26.1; 25.6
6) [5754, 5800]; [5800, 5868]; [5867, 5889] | -0.6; 24.3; 25.8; 25.1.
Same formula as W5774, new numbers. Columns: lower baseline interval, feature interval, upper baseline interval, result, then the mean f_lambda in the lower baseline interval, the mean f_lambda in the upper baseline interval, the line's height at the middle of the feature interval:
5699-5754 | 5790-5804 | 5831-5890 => -0.01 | 25.9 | 25.4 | 25.6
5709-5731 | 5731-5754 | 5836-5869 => 0.21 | 26.4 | 25.3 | 26.2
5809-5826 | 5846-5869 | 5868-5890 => 0.63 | 27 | 25.6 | 26.1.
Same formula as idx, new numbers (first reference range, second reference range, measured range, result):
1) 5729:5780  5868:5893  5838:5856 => 1.0 AA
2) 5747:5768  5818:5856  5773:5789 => 0.9 AA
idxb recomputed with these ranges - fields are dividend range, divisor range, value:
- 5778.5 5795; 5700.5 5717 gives 0.95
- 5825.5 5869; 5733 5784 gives 1.02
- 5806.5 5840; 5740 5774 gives 1.08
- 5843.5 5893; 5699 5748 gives 1.03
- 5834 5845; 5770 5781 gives 1.10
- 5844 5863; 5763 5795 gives 1.09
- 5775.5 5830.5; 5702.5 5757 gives 0.98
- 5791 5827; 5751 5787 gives 1.10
